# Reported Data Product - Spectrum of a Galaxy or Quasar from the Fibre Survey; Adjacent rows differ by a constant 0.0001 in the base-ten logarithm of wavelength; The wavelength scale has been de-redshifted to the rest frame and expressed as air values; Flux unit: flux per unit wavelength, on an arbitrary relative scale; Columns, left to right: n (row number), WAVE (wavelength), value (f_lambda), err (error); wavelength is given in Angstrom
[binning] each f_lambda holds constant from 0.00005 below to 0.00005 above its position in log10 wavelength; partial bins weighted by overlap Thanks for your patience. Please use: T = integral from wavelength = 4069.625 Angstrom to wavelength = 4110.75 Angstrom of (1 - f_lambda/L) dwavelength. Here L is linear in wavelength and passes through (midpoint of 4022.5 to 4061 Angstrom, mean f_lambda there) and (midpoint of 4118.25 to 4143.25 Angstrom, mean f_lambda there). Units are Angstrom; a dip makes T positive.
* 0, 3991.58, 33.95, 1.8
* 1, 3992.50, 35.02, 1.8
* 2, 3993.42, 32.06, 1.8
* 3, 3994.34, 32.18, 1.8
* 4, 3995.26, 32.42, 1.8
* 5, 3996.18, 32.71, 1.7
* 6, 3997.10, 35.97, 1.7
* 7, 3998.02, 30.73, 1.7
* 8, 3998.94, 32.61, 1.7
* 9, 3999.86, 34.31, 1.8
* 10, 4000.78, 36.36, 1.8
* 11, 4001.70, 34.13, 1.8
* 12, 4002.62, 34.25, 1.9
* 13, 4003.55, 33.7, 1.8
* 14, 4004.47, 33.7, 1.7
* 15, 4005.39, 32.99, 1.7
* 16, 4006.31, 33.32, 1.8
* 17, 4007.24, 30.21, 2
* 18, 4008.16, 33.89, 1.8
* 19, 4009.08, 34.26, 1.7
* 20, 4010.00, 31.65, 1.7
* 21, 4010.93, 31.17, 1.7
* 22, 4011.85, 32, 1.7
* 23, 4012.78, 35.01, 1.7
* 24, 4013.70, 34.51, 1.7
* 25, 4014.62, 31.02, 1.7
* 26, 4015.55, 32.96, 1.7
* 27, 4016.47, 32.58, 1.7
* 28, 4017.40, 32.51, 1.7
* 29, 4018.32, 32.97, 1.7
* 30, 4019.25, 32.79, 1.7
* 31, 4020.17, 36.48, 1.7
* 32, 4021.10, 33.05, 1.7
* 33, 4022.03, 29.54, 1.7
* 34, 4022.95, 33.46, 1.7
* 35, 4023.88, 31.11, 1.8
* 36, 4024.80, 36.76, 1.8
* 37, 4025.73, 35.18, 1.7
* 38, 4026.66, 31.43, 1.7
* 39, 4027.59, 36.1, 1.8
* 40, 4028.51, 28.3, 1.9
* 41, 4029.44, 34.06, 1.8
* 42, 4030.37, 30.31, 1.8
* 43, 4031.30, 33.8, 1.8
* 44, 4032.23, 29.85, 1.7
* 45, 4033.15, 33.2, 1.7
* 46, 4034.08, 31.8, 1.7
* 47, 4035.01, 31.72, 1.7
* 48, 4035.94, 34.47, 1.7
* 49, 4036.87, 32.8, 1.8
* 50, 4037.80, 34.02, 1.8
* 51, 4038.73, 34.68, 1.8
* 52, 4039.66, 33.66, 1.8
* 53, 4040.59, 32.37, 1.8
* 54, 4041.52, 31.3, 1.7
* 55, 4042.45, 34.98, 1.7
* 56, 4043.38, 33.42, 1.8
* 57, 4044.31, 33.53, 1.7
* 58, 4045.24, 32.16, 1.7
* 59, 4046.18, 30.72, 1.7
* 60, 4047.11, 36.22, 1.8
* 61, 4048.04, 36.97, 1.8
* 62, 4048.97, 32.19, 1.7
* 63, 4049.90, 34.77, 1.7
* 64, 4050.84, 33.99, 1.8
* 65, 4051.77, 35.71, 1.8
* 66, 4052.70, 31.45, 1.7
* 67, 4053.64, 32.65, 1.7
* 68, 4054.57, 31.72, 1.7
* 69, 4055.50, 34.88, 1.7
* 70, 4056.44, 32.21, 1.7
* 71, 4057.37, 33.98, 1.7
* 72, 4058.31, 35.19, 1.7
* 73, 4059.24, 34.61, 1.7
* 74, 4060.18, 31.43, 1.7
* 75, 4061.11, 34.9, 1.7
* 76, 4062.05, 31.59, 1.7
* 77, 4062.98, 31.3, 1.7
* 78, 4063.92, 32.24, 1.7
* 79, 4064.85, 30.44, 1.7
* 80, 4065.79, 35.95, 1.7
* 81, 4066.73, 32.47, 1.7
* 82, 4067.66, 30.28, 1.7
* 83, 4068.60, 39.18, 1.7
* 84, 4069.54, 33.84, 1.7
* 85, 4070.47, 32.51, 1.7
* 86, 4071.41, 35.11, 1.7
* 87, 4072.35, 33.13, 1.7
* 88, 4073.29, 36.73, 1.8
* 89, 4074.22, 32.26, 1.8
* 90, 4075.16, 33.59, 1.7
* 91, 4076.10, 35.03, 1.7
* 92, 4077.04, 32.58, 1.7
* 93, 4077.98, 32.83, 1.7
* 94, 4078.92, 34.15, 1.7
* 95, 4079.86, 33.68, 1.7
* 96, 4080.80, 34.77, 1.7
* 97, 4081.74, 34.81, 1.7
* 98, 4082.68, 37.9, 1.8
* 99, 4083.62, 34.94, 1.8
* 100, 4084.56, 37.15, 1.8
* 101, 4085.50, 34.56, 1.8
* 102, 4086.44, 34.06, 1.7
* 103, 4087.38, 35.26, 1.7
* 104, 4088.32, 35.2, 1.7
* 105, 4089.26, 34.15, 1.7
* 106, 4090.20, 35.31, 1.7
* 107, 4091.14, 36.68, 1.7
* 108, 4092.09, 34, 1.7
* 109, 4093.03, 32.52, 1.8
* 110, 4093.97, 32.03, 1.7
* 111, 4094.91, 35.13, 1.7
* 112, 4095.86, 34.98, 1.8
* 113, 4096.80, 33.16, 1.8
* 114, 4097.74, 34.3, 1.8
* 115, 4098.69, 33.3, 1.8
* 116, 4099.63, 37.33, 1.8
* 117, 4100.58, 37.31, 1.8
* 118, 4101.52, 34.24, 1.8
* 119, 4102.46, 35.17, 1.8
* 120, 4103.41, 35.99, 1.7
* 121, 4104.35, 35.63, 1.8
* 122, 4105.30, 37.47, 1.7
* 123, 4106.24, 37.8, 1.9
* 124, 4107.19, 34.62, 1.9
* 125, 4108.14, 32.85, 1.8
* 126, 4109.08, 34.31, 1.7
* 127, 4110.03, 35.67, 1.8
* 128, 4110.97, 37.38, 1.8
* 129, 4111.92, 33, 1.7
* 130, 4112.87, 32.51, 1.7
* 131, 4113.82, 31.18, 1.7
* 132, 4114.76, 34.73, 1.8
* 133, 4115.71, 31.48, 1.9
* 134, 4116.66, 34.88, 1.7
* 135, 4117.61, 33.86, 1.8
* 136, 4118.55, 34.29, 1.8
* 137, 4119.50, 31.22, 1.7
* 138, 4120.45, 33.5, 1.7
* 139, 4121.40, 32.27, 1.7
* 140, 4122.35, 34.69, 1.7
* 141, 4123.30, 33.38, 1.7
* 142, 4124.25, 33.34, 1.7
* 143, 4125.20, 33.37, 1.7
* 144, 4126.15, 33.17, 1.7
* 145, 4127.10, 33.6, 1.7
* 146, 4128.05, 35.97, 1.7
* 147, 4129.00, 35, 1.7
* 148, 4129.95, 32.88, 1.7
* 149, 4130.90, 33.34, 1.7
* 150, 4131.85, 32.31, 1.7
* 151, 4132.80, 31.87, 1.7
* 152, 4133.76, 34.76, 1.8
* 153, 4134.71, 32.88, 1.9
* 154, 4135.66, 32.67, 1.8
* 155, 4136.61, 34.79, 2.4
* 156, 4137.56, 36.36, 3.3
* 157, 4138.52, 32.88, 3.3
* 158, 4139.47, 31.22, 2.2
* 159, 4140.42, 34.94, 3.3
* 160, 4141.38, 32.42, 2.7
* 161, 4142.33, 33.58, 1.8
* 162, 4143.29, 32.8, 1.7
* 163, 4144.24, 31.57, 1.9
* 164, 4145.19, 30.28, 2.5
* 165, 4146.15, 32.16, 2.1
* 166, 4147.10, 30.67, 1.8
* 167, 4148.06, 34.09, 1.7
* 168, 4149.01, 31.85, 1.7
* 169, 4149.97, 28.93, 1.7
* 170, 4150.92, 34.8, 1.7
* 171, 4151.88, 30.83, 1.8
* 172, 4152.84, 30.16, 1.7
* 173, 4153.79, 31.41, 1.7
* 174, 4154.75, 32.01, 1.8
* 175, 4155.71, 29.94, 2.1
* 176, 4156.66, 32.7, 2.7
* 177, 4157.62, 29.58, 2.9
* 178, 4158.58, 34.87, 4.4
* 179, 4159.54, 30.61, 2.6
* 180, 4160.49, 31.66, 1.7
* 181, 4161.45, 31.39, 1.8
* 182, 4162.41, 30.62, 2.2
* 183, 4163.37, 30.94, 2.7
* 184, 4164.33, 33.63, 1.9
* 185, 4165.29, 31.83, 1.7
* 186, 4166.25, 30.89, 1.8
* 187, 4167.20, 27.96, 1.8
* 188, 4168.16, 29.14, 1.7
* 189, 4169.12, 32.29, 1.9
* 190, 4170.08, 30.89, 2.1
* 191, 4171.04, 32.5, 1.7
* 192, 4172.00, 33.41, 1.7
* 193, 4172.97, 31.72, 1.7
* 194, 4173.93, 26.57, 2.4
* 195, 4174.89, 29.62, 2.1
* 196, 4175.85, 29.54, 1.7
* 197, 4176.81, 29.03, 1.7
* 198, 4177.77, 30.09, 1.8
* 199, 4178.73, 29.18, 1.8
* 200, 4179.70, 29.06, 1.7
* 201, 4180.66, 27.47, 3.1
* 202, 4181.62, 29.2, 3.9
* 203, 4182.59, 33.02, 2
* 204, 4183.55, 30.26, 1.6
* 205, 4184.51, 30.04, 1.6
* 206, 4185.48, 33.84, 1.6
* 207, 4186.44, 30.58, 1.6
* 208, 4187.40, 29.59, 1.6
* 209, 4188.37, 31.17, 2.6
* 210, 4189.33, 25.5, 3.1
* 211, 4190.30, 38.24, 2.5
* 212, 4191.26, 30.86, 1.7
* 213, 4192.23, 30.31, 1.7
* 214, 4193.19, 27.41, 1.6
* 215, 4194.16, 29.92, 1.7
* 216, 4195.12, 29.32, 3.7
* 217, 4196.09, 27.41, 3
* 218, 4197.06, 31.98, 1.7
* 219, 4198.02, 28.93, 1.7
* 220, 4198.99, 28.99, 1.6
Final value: -1.7 Angstrom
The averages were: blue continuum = 33.3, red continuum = 33.5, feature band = 34.8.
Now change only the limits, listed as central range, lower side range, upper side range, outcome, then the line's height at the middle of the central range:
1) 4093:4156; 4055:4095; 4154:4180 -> -2.35 Angstrom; 32.3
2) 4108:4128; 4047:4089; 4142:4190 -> -0.73 Angstrom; 32.4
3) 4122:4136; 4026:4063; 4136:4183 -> -0.75 Angstrom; 31.8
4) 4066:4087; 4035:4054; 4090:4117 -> -0.14 Angstrom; 34.1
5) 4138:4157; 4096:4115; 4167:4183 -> 0.00 Angstrom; 32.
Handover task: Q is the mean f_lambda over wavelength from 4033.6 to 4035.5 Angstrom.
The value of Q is 31.8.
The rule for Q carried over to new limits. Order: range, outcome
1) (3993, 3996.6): 32.3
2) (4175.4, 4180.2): 29.4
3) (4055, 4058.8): 34.1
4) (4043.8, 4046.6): 32.1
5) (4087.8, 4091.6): 35.4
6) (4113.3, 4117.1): 33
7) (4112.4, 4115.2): 32.8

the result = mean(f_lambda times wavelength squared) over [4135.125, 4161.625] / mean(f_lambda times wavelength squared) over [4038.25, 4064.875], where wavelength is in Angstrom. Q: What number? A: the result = 1.01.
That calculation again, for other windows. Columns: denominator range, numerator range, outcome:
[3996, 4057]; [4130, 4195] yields 1.01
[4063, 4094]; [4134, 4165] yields 0.97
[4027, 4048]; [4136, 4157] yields 1.03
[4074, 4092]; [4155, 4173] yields 0.94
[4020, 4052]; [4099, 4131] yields 1.07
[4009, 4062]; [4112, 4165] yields 1.04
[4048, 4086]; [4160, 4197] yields 0.95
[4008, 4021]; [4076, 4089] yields 1.09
